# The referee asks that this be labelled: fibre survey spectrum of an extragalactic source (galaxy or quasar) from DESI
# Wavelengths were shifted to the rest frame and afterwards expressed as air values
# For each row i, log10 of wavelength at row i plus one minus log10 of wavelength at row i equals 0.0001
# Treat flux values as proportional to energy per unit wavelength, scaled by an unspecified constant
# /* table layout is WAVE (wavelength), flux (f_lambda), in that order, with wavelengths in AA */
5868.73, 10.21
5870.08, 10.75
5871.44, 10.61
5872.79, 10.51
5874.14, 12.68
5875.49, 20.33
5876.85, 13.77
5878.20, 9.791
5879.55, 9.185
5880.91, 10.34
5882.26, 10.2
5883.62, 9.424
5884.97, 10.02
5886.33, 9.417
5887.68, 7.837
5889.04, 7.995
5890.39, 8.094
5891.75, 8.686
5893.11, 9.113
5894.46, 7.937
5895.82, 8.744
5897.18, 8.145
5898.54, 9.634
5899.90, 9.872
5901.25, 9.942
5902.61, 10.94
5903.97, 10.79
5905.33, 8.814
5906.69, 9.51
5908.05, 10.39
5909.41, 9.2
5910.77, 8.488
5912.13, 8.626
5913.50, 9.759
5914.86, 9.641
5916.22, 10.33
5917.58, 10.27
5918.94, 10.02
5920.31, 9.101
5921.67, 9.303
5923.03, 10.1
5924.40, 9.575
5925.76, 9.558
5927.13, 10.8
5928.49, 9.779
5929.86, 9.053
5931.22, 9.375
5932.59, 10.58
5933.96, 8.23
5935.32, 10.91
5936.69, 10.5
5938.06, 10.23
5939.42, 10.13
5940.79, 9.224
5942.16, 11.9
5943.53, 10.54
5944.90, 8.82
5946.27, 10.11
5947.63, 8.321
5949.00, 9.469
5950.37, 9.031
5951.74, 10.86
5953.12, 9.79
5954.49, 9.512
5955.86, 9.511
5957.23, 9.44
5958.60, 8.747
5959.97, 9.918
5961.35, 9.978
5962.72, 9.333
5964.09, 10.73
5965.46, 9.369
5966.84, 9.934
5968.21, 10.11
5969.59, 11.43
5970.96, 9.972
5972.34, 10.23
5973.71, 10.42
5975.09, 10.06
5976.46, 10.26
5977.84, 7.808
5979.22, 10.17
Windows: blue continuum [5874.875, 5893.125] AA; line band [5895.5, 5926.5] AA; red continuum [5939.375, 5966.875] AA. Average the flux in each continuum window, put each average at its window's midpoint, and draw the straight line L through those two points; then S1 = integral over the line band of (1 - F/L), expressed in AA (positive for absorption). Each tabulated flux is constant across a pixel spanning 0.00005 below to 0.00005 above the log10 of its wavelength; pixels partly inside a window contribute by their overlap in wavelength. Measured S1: 1.4 AA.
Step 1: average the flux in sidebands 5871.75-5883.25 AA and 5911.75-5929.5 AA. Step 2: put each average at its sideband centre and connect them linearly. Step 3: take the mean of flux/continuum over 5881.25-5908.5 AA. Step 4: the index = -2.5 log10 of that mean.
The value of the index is 0.19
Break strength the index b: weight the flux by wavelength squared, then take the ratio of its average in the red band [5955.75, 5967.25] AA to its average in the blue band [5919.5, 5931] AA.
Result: 1.01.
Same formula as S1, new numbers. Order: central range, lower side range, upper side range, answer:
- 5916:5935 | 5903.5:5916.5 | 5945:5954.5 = -0.4 AA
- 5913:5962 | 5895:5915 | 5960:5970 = 0.0 AA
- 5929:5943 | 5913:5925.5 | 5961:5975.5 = -0.1 AA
